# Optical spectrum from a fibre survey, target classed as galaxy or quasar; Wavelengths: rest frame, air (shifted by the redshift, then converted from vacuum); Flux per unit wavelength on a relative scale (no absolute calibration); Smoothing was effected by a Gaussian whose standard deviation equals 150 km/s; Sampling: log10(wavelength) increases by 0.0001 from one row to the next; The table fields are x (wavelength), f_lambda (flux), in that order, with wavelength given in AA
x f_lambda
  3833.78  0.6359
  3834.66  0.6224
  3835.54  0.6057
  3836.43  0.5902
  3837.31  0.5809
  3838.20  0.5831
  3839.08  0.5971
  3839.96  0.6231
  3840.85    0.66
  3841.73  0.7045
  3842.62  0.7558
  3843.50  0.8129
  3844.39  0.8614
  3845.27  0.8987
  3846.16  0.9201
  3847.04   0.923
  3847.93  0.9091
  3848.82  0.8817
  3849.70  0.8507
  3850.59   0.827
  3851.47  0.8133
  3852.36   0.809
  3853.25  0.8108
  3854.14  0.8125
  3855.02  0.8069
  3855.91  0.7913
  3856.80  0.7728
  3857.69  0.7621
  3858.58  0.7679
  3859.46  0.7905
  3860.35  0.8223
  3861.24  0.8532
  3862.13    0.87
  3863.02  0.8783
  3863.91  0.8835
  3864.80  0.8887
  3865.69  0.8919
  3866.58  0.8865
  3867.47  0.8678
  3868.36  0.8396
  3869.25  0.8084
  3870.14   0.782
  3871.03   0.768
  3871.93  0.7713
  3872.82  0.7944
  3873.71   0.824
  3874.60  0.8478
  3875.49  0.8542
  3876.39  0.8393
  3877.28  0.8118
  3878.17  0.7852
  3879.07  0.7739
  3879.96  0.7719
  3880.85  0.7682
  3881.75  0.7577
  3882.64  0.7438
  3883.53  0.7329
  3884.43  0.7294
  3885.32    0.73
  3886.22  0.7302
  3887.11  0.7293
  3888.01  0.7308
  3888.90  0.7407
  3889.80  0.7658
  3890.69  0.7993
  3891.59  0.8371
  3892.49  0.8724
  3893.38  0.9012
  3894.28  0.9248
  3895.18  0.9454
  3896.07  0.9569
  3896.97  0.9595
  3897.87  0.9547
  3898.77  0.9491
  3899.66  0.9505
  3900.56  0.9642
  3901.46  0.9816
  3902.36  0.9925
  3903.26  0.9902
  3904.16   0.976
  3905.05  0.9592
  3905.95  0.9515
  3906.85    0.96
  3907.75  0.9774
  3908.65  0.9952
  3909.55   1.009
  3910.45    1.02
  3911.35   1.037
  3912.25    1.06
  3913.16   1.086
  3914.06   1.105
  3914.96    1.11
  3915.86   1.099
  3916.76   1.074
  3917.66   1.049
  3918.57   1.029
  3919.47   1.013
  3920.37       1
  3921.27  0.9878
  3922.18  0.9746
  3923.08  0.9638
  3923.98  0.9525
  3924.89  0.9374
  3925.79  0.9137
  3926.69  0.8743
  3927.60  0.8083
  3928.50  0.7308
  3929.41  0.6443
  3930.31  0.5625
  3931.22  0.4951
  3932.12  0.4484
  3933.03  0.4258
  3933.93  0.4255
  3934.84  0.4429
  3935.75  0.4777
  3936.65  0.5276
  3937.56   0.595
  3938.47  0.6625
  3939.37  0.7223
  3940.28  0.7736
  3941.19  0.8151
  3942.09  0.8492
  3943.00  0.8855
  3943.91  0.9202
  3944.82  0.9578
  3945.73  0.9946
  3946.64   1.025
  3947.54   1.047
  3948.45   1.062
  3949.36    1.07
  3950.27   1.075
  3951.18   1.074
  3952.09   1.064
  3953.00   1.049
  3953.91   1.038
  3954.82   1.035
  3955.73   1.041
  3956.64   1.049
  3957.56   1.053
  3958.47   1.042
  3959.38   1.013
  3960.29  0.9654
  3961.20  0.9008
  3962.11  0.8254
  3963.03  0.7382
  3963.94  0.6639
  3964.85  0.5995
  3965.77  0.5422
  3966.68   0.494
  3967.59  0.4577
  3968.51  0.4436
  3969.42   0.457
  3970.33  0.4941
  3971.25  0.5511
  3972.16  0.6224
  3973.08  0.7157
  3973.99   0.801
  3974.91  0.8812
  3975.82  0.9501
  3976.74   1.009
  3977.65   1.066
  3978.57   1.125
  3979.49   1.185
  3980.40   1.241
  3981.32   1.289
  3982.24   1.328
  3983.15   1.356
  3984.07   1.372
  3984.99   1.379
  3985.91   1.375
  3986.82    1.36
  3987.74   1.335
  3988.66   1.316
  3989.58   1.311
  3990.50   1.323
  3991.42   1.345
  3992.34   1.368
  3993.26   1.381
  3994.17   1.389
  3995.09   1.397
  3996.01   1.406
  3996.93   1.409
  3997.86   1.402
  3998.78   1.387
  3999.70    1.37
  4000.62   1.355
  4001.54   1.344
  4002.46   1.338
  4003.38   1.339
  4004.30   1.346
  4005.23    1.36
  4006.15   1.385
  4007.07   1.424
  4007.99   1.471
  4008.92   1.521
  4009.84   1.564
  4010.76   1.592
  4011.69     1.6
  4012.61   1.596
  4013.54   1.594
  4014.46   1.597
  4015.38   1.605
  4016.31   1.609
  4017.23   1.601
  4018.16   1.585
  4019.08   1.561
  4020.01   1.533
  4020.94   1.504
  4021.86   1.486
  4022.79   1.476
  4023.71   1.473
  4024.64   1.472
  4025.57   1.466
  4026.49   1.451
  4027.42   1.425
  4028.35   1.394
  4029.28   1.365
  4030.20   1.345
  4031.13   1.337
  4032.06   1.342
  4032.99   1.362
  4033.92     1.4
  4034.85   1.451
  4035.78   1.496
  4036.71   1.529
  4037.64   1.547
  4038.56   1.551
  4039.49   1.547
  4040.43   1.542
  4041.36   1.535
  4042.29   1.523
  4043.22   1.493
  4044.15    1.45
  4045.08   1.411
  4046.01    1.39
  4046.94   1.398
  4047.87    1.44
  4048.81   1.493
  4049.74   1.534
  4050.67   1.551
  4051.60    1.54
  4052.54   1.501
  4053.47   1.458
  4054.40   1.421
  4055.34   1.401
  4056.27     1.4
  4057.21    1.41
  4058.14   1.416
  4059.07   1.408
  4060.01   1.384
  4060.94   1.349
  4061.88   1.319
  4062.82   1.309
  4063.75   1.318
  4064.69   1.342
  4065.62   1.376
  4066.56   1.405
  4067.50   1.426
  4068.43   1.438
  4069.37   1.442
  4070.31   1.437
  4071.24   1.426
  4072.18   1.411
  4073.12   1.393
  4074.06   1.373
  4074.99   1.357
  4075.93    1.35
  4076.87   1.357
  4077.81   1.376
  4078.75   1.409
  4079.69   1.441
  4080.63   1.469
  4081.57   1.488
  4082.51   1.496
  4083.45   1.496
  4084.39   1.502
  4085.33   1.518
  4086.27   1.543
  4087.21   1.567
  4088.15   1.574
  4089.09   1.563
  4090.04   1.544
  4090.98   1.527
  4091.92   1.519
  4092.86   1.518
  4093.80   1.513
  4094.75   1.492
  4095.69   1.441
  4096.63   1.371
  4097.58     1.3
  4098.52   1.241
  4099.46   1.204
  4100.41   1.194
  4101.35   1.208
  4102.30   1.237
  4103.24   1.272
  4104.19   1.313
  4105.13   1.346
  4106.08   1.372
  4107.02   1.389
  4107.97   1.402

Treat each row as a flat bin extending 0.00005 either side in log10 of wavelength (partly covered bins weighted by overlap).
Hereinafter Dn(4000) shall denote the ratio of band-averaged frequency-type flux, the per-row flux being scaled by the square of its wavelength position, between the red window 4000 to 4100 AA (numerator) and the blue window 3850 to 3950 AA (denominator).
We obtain 1.84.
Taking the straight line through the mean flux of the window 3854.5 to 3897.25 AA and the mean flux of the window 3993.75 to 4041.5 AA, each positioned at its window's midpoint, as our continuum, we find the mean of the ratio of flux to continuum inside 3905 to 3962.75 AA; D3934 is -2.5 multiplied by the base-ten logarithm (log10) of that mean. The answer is 0.191 mag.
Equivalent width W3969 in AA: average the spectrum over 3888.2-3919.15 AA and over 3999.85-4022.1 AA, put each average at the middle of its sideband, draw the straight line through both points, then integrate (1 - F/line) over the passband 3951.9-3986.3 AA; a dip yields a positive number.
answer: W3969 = 9.8 AA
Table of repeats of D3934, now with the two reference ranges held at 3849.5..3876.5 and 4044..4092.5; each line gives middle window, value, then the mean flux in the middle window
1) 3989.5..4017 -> -0.16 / 1.44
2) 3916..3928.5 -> 0.04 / 0.962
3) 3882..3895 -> 0.15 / 0.786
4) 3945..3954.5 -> 0.04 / 1.05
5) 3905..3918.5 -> -0.07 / 1.03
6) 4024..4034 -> -0.06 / 1.4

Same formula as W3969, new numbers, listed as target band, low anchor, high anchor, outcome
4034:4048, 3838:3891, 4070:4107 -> -2.21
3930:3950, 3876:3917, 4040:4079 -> 5.85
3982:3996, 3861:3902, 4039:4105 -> -2.27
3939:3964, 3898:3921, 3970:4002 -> 3.49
